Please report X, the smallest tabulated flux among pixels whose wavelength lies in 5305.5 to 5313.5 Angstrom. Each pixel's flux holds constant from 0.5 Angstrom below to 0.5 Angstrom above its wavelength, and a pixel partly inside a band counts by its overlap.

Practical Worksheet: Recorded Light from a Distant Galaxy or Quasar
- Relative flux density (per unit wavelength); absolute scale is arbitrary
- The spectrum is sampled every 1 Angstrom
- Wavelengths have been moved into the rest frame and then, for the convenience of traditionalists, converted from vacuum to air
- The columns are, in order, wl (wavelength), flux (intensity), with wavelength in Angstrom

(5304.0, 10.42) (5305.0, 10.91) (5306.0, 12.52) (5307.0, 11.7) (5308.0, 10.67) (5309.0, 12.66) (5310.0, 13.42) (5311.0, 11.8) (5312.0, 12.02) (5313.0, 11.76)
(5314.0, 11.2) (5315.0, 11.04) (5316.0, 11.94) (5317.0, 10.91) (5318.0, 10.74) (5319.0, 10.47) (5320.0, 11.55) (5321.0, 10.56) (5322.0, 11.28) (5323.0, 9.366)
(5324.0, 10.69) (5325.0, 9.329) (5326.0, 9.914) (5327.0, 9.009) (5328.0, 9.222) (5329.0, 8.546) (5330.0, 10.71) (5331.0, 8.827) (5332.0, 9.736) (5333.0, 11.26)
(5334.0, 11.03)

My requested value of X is 10.67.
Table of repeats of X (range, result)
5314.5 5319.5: 10.47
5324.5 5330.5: 8.546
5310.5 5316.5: 11.04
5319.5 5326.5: 9.329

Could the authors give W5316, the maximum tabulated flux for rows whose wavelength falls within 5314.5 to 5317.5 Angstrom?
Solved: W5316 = 11.94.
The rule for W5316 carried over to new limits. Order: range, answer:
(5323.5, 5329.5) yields 10.69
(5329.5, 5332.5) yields 10.71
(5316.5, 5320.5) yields 11.55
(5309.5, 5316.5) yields 13.42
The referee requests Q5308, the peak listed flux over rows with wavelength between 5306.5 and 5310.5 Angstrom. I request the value 13.42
